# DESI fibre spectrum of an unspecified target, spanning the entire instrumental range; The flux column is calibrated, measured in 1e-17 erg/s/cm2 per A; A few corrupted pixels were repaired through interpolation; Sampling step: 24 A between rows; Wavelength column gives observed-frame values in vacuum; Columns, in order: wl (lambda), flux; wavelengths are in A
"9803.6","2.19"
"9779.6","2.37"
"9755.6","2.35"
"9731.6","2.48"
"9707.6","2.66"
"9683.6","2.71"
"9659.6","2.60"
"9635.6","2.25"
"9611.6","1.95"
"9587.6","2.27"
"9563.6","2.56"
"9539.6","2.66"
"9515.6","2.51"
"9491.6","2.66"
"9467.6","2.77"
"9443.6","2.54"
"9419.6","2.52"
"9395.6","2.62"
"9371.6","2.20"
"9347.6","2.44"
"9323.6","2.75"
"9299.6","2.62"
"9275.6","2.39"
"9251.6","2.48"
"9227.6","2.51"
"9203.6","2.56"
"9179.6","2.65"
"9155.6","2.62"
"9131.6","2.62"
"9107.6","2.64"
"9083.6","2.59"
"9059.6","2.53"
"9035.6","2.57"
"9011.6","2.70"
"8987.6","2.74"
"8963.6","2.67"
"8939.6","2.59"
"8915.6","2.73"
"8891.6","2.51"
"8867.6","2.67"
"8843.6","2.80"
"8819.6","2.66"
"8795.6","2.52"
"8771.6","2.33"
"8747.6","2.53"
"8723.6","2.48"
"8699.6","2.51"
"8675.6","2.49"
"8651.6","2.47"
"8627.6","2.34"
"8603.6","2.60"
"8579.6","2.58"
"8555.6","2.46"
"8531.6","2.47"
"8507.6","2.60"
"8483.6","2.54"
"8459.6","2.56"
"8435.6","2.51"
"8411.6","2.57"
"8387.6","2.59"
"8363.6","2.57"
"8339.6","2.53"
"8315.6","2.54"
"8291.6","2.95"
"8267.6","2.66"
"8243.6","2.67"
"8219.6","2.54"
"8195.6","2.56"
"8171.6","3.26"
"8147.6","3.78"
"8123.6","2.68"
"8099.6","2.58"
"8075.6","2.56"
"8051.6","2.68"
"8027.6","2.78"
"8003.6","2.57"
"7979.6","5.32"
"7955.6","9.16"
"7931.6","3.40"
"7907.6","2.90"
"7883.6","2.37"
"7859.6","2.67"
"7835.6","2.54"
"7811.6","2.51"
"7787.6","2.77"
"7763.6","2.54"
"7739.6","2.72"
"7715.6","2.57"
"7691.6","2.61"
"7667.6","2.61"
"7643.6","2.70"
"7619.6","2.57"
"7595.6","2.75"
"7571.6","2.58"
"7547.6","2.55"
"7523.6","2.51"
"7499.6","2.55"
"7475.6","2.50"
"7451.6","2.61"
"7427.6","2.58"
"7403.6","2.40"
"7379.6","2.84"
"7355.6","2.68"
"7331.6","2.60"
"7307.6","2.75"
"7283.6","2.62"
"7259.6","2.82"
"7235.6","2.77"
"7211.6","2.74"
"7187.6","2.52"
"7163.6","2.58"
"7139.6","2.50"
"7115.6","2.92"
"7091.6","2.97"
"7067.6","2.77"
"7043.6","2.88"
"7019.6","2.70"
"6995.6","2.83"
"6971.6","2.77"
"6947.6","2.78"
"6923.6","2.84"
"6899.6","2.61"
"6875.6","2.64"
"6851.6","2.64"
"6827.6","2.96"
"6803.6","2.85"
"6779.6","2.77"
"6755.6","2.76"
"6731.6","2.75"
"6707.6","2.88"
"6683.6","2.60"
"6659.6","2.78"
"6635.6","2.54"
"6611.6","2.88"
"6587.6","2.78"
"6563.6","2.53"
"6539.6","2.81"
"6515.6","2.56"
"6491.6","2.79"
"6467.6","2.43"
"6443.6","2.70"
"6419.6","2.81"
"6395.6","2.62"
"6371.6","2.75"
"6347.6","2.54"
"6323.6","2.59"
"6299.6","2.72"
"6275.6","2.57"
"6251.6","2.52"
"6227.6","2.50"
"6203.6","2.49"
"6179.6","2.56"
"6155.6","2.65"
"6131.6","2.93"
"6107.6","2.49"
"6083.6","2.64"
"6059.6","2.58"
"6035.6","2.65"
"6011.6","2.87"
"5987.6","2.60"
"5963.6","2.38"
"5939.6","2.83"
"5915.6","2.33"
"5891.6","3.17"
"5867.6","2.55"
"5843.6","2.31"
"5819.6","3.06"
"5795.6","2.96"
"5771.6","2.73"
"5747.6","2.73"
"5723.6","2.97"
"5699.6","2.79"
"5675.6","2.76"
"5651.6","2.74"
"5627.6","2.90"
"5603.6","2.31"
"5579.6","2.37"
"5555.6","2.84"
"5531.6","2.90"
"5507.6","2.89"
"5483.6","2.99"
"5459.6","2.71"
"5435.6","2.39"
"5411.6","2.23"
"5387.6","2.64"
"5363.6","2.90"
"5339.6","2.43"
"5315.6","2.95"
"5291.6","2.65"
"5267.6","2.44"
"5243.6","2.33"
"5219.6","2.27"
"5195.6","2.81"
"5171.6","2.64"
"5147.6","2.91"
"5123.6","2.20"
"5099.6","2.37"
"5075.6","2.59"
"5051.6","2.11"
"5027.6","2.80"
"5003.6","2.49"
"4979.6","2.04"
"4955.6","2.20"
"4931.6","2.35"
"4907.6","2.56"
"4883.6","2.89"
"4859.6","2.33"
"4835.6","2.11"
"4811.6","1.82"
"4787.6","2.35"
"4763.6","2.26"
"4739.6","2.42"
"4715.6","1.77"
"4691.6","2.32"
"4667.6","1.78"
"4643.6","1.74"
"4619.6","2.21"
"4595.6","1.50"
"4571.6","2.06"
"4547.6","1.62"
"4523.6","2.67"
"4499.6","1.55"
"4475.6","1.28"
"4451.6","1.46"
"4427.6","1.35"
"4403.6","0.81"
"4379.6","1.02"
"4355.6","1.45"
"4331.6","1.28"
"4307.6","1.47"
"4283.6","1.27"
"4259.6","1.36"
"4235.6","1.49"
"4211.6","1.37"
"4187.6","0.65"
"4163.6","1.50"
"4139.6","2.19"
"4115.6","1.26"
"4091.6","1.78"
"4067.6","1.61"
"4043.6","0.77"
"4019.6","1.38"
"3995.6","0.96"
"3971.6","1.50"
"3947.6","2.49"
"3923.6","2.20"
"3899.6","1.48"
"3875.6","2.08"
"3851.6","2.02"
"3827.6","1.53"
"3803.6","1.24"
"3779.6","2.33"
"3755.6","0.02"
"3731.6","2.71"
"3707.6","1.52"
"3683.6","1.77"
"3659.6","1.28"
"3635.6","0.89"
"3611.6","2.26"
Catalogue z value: 0.21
